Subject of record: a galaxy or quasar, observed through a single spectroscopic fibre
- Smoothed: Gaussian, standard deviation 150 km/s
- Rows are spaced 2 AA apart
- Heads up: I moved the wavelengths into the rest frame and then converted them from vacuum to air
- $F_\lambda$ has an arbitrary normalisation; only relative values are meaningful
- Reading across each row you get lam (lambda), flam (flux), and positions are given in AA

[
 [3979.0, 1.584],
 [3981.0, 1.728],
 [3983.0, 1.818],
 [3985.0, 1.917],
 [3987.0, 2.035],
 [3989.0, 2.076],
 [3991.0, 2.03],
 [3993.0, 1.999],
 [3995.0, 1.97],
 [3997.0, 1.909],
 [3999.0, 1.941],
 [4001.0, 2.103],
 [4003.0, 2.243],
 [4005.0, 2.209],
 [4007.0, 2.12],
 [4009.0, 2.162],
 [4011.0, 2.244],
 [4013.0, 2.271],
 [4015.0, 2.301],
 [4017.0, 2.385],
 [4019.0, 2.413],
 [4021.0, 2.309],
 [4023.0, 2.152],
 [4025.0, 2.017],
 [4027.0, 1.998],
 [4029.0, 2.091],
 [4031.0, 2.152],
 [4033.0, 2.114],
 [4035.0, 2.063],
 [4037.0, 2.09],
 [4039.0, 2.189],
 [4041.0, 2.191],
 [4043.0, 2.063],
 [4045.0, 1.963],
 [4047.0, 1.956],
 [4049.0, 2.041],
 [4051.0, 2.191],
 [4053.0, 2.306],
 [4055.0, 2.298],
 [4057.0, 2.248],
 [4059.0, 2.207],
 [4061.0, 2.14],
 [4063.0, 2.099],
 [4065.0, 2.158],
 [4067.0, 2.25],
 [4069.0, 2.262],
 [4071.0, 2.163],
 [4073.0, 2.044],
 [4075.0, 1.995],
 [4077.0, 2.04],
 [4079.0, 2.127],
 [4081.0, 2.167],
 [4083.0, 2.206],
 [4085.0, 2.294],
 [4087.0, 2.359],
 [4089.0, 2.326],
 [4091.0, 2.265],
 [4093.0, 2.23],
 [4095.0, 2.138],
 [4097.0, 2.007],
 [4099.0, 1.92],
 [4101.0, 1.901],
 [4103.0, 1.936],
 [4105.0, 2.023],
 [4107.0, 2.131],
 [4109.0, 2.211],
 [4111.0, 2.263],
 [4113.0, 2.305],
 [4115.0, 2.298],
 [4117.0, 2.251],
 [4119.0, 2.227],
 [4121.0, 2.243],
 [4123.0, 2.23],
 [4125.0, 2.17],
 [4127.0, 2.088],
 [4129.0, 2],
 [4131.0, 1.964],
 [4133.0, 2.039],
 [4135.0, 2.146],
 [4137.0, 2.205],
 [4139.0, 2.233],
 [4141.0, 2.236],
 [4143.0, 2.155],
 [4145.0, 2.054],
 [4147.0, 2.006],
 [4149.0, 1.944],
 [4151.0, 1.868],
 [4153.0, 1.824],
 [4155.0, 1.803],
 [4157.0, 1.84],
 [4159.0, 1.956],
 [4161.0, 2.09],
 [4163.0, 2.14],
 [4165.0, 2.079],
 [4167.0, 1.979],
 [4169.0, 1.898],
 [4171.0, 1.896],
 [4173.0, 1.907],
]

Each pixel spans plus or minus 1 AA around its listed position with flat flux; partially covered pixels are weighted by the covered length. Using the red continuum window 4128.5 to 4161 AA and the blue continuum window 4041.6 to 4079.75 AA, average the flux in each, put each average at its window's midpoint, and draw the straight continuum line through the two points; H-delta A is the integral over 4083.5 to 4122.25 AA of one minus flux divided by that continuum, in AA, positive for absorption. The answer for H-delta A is -1.85 AA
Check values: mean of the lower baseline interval 2.13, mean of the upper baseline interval 2.02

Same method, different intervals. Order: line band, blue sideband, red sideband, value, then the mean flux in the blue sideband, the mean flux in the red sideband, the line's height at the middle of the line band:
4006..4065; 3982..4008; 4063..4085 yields -2.2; 2.03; 2.15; 2.09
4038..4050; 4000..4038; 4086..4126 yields 0.6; 2.18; 2.17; 2.18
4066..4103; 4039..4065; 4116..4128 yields 0.5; 2.14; 2.2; 2.17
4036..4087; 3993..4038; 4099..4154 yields -0.6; 2.14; 2.11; 2.13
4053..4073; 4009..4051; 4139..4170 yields -0.8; 2.15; 2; 2.11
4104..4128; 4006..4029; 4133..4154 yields -1.2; 2.21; 2.07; 2.1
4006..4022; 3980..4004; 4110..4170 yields -2.2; 1.98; 2.08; 2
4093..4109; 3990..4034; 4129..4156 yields 0.3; 2.14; 2.04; 2.07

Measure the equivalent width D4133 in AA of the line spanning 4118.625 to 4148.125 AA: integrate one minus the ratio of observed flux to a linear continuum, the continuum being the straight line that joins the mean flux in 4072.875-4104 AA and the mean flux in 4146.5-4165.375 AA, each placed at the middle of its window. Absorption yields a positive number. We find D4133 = -1.8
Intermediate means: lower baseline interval 2.12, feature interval 2.13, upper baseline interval 1.95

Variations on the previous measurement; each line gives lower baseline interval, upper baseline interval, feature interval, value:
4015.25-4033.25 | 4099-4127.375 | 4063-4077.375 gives 0.26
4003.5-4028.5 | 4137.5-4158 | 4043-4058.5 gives 0.12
